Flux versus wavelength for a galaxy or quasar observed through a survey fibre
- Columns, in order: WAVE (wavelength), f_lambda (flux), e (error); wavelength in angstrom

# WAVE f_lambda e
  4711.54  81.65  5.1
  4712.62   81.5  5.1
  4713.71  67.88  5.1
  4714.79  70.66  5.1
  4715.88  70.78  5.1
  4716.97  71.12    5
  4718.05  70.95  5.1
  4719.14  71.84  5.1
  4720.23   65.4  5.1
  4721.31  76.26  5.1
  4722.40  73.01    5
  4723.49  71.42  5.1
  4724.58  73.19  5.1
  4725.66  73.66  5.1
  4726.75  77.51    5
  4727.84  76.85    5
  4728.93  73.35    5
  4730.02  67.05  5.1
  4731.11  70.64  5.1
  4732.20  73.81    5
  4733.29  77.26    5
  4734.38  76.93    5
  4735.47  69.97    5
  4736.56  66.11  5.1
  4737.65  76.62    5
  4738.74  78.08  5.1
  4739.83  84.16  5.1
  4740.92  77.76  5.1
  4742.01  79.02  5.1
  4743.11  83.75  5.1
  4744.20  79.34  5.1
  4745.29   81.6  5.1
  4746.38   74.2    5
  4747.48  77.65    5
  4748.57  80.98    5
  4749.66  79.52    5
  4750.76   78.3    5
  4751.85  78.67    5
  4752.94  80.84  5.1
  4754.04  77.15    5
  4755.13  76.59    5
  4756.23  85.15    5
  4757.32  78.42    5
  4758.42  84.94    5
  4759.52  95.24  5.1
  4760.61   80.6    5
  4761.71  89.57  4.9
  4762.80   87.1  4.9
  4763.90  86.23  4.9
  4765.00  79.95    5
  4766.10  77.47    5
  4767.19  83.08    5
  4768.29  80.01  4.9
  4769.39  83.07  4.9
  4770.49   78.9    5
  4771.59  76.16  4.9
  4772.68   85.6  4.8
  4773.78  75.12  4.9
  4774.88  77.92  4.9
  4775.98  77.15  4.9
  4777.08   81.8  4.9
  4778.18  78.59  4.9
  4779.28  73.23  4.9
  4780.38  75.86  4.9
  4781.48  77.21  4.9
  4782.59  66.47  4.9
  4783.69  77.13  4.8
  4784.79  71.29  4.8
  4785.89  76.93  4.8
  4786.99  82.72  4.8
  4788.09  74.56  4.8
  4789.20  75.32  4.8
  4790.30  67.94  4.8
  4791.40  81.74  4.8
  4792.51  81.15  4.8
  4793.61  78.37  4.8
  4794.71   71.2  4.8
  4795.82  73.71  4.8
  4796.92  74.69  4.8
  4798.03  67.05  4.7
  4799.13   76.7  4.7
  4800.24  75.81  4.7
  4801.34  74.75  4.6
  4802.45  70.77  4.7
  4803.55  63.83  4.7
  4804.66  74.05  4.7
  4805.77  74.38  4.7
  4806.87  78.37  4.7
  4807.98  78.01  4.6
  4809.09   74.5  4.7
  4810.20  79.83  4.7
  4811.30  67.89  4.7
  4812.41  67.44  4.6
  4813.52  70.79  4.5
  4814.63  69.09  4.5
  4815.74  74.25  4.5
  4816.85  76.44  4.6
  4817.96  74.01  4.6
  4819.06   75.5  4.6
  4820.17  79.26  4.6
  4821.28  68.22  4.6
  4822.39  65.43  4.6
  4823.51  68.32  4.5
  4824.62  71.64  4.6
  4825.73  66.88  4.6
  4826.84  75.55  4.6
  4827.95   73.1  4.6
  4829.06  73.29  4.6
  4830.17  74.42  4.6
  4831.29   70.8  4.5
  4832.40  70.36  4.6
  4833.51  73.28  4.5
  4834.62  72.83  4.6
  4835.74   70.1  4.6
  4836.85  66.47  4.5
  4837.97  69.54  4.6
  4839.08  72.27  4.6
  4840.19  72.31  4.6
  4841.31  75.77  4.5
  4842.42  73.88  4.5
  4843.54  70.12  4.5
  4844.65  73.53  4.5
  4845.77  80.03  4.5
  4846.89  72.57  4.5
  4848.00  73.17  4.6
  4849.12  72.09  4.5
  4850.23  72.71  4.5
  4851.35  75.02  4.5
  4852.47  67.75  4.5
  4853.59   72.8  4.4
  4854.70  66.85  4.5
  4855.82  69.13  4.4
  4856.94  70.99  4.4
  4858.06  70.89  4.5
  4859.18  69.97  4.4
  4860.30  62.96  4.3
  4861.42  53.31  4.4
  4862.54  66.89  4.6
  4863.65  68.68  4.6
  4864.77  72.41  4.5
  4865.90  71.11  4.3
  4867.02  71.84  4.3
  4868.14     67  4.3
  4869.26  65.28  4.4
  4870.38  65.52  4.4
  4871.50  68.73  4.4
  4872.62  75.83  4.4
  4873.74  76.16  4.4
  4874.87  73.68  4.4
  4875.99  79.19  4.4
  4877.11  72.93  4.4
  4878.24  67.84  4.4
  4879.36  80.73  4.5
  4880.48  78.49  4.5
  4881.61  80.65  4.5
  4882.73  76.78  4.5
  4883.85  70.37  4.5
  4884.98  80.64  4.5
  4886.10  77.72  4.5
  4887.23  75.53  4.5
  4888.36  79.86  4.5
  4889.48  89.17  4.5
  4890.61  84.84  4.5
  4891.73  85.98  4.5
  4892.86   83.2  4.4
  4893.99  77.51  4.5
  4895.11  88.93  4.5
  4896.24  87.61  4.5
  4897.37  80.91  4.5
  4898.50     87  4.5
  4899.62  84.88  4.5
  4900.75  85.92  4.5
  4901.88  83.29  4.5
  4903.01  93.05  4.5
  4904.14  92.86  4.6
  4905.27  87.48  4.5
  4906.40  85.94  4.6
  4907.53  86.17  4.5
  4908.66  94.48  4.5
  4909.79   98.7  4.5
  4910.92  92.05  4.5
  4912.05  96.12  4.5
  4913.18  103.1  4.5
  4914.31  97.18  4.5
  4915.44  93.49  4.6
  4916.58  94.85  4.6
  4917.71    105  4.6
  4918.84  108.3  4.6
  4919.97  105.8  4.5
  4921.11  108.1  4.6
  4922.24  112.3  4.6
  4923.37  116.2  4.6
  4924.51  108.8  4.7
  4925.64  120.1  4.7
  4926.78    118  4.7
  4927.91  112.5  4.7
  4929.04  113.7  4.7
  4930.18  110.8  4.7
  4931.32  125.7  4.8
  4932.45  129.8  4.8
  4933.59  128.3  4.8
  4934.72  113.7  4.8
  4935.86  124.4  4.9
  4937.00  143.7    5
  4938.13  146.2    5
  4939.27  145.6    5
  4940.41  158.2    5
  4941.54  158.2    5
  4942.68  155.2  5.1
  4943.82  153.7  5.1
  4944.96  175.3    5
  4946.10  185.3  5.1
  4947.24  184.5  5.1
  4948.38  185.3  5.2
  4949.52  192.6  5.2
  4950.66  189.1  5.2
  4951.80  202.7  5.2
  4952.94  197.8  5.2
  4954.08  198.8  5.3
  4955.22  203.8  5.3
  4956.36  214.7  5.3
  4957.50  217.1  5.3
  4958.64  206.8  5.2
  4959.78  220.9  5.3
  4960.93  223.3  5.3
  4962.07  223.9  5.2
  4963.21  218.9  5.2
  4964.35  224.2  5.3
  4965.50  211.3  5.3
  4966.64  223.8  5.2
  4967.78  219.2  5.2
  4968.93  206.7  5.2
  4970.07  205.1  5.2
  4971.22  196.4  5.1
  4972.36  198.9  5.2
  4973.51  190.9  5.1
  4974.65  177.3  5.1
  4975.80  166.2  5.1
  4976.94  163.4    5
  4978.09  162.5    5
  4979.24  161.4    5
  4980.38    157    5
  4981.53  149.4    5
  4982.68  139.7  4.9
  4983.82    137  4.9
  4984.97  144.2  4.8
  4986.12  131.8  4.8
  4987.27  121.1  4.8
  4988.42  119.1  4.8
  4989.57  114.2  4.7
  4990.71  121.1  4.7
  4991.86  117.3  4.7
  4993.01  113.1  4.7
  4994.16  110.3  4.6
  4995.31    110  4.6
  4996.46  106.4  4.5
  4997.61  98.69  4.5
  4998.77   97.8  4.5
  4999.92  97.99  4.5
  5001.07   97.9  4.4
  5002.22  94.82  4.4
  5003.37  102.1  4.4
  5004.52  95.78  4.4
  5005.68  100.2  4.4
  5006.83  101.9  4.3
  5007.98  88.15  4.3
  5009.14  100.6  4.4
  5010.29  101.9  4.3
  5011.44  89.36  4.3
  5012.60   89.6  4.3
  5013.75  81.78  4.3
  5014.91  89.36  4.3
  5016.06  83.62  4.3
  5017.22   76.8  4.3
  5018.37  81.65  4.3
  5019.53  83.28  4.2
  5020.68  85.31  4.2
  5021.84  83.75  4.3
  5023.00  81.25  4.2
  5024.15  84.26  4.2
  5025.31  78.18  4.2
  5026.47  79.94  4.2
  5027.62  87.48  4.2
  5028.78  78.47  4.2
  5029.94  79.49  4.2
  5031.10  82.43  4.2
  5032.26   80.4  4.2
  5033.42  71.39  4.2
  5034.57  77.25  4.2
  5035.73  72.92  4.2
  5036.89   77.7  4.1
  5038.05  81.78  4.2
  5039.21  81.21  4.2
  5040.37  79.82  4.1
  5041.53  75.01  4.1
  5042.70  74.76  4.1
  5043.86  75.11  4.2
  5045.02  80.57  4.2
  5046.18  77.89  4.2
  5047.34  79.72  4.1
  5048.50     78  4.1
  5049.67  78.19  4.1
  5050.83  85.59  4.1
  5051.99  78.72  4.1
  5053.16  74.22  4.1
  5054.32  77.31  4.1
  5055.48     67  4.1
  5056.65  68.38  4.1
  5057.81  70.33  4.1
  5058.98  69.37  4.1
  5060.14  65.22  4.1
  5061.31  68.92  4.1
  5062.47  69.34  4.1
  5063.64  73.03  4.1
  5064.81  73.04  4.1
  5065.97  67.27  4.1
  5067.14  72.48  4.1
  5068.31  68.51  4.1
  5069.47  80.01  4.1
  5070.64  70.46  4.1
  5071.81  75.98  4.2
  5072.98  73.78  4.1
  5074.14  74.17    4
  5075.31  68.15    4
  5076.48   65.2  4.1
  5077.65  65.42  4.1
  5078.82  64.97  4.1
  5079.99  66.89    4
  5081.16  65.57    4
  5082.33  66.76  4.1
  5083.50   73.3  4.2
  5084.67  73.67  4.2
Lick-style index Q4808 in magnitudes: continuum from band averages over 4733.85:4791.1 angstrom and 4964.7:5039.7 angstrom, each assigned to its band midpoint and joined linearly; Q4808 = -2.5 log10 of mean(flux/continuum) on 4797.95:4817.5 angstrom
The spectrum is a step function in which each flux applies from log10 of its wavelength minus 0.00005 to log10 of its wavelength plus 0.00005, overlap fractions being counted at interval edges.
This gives 0.18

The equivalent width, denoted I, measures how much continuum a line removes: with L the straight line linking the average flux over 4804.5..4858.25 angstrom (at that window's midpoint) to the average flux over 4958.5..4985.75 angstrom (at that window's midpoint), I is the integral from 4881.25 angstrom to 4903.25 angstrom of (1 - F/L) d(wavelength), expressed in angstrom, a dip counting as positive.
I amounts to 7.2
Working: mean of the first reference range 72.4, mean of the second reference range 188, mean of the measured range 82.6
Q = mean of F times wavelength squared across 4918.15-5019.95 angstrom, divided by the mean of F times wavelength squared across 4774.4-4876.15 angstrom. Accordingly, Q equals 2.1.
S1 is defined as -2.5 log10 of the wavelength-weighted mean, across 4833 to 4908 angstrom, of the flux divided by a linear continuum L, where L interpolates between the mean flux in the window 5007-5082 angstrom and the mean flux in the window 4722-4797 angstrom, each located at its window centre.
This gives 0.03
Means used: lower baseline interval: 77.8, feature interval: 75.7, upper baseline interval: 77.4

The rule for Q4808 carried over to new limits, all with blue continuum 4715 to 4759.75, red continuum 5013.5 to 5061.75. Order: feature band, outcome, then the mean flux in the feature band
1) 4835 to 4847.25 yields 0.07 mag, 72.4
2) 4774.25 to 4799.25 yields 0.01 mag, 75.6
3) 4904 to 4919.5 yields -0.23 mag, 95.6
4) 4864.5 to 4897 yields 0.01 mag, 76.8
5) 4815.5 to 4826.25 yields 0.07 mag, 71.9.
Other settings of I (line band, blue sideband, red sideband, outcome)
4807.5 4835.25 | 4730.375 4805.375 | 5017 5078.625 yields 1.8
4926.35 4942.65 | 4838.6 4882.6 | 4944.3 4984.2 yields 2.7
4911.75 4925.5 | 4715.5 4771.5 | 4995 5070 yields -4.1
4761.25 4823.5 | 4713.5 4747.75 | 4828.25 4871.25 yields -3.0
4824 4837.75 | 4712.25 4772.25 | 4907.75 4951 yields 4.1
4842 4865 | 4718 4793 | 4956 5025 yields 7.3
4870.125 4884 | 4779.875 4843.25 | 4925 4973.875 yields 5.4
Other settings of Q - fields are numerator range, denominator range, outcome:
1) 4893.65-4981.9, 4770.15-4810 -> 2.06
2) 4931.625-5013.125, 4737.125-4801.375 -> 2.13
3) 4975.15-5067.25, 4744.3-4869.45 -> 1.38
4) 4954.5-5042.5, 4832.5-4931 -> 1.61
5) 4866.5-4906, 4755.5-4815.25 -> 1.07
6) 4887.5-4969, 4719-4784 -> 1.89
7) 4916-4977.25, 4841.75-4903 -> 2.27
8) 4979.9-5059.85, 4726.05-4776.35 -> 1.30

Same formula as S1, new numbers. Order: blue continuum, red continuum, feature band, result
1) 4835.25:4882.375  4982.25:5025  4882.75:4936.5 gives -0.18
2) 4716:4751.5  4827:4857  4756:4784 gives -0.09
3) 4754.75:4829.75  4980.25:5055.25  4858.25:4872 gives 0.22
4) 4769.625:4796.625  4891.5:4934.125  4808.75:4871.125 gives 0.21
